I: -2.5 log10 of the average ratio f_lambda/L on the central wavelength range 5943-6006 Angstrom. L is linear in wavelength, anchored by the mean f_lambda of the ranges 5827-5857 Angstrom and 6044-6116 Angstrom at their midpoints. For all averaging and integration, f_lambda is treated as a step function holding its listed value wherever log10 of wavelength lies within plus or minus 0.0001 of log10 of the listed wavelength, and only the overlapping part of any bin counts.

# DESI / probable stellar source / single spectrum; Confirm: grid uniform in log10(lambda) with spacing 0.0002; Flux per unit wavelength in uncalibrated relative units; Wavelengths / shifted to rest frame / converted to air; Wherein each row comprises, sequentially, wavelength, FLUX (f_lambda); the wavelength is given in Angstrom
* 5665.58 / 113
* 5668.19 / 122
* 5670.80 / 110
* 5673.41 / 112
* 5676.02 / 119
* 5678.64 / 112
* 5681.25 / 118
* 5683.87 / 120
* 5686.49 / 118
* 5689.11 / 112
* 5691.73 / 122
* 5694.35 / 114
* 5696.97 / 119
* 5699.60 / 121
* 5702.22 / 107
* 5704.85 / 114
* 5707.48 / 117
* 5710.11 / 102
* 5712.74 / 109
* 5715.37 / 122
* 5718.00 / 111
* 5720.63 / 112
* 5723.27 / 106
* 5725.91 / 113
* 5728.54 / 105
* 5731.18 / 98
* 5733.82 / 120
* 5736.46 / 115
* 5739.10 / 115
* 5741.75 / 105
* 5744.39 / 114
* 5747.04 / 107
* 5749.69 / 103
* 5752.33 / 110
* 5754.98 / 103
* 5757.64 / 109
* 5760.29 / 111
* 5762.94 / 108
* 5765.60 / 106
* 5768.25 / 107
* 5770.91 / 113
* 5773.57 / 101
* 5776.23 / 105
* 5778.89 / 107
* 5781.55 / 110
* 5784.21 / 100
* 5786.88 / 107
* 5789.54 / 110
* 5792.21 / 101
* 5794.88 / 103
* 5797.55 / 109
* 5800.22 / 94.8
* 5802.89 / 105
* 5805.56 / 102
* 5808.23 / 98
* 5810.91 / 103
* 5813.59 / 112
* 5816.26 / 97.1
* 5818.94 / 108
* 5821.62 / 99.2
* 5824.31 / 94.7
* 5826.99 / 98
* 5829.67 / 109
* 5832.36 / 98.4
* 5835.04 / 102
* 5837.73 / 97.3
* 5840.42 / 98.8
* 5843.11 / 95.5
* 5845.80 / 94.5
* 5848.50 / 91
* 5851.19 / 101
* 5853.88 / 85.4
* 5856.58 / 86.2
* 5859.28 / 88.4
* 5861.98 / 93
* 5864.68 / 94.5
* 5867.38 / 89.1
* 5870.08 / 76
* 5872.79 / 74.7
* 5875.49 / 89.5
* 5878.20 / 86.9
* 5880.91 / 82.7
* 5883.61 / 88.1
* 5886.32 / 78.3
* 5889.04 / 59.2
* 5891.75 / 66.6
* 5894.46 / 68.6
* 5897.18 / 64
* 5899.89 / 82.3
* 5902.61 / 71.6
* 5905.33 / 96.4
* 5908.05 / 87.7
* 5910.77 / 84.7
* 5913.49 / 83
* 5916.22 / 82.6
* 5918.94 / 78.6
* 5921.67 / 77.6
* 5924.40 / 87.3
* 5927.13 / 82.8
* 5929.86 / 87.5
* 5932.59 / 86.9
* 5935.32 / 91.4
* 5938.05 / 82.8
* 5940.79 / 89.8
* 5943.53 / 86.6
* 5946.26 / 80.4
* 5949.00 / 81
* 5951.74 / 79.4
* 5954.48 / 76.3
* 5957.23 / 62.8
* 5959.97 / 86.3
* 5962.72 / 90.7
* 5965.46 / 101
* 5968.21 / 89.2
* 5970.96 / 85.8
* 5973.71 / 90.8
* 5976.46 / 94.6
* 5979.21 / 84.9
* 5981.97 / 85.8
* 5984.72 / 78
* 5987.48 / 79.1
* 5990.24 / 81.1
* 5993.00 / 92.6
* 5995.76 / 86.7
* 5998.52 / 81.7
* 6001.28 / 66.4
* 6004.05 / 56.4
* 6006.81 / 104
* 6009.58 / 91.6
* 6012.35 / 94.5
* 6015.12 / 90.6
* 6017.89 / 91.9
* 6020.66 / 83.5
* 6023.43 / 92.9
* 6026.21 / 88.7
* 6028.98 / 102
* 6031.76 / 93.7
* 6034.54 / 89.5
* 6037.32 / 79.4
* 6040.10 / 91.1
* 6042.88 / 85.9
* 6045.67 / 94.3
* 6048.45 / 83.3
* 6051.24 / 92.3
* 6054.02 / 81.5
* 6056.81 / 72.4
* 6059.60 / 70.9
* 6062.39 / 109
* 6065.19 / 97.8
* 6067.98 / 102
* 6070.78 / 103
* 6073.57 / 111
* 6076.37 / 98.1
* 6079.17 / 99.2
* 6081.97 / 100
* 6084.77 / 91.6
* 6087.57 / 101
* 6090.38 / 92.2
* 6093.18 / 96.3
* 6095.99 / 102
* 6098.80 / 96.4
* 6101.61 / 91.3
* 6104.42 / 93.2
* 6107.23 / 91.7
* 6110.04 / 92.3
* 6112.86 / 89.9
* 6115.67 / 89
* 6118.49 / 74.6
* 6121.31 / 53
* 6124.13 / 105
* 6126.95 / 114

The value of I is 0.15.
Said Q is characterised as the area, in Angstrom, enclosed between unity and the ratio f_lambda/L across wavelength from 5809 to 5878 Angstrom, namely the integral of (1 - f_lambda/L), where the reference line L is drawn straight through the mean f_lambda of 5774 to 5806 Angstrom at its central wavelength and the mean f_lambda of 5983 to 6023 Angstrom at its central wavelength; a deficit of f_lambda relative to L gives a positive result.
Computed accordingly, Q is 3.19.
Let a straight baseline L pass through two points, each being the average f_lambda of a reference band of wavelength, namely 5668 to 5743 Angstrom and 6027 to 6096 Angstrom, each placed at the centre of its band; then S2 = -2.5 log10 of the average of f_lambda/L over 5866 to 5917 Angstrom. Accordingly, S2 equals 0.279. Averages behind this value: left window 113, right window 93.4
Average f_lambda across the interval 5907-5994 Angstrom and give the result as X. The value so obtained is 84.6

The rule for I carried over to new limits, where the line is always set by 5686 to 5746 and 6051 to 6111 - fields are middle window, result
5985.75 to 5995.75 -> 0.18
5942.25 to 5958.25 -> 0.28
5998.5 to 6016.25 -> 0.18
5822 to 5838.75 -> 0.07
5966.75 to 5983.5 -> 0.13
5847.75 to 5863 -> 0.17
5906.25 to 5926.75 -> 0.23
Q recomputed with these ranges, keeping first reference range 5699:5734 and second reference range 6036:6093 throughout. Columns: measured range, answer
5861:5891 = 5.89 Angstrom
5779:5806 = 0.62 Angstrom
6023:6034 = 0.08 Angstrom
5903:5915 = 1.70 Angstrom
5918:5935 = 2.70 Angstrom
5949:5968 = 2.95 Angstrom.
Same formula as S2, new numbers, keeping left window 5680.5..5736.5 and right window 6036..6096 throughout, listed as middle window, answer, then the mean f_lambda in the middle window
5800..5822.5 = 0.051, 103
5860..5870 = 0.163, 89.9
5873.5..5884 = 0.204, 86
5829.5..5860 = 0.113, 95.2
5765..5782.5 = 0.027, 107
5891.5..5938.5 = 0.239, 81.6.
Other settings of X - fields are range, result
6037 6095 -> 93.3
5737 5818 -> 106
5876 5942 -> 81.2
